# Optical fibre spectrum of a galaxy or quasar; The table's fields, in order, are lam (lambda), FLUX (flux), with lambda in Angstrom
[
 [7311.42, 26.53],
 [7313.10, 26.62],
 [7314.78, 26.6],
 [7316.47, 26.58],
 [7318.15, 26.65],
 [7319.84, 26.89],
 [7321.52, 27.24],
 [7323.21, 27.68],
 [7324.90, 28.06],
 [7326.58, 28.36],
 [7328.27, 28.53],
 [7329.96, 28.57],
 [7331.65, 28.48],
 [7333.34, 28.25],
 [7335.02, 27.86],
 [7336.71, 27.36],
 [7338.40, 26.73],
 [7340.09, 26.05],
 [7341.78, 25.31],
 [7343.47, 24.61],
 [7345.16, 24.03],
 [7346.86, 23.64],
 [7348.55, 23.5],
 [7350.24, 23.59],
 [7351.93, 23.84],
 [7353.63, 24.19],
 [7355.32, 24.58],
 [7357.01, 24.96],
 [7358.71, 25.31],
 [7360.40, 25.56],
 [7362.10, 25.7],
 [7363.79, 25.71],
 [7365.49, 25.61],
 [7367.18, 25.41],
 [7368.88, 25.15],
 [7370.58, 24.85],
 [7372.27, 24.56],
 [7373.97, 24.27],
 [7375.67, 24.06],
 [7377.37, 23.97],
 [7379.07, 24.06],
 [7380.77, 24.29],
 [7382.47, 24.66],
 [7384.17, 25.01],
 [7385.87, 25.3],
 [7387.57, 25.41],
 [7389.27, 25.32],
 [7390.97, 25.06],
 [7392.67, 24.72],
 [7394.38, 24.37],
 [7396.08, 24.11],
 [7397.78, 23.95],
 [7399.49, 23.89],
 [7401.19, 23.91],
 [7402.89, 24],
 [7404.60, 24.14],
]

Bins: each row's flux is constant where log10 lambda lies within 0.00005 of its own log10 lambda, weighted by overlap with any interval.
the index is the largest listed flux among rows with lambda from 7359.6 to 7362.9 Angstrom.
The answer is 25.7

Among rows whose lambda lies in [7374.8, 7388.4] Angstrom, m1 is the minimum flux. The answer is 23.97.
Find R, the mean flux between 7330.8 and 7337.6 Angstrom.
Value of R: 28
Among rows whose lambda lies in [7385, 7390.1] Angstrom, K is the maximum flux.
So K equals 25.41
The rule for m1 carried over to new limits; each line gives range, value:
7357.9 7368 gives 25.31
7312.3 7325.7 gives 26.58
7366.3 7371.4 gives 24.85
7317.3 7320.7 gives 26.65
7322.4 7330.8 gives 27.68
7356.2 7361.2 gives 24.96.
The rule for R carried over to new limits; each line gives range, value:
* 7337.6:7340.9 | 26.4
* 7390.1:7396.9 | 24.6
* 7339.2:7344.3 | 25.3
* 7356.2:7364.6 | 25.4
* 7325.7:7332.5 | 28.5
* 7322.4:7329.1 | 28.2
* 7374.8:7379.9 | 24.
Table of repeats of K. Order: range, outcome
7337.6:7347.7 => 26.73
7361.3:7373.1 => 25.71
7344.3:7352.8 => 24.03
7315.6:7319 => 26.65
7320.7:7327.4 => 28.36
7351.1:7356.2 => 24.58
